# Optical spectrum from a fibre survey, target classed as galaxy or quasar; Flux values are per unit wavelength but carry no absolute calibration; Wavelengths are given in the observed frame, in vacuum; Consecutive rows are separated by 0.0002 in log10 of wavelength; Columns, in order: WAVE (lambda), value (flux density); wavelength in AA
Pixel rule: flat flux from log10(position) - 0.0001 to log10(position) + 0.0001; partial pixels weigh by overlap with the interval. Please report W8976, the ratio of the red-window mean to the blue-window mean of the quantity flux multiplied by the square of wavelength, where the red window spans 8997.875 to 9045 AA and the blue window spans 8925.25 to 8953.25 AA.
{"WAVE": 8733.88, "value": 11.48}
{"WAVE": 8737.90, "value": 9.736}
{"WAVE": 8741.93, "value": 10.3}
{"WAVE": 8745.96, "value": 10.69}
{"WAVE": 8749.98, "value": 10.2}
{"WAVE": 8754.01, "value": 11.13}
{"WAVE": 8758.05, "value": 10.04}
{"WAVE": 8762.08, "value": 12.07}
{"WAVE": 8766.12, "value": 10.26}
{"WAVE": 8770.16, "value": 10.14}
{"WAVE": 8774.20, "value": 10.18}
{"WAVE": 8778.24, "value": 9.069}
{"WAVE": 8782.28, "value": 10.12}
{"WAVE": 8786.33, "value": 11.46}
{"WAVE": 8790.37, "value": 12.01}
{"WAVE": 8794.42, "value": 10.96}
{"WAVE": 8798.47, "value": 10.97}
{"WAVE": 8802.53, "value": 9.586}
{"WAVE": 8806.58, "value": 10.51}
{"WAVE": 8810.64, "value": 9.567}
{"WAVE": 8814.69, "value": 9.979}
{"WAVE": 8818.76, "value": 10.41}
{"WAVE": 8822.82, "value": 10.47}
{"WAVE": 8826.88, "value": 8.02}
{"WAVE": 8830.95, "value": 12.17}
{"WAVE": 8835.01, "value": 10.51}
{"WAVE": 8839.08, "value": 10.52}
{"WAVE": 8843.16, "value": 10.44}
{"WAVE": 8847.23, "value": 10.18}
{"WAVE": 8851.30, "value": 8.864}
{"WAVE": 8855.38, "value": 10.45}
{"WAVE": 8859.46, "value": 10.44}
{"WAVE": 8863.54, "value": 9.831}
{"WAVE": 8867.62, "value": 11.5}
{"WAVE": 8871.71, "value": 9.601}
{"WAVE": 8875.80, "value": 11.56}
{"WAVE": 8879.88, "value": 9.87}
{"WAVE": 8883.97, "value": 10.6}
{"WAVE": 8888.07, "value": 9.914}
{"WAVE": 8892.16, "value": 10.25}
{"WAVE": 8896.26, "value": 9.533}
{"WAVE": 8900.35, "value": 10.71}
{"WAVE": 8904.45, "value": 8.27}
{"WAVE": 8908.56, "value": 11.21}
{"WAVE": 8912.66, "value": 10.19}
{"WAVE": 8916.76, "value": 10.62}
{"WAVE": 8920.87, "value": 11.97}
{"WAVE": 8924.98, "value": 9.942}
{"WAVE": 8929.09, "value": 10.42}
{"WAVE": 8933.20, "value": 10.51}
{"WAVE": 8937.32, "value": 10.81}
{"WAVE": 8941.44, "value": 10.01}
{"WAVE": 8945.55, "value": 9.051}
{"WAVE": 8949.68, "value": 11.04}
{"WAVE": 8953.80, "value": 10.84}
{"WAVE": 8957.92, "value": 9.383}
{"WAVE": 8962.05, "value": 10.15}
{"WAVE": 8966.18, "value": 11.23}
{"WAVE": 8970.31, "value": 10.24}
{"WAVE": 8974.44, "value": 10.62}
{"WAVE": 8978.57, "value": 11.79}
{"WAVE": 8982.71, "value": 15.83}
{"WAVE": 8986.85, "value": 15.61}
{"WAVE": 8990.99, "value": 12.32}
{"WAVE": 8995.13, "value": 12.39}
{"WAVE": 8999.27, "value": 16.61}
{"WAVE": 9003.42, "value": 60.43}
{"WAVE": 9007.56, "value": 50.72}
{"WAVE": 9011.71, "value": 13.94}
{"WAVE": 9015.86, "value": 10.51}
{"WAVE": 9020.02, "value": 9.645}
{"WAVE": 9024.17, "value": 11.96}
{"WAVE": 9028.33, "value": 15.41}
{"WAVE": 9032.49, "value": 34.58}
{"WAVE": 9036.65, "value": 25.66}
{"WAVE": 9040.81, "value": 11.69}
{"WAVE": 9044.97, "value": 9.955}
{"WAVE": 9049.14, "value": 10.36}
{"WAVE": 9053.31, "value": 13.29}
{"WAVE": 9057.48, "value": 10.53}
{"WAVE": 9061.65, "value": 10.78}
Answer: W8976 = 2.29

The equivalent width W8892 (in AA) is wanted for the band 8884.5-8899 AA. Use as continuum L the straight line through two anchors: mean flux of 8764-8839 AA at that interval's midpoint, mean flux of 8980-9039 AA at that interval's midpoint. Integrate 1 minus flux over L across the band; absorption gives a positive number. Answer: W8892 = 5.0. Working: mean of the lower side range 10.4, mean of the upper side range 21.7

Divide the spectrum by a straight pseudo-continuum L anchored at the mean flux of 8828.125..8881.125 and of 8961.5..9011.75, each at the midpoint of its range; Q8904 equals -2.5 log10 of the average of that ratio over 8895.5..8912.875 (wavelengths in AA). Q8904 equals 0.364 mag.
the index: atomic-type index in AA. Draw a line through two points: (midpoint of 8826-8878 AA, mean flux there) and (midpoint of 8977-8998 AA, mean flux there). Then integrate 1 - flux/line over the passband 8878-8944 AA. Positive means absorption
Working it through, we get 8.5 AA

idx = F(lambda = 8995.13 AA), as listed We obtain 12.39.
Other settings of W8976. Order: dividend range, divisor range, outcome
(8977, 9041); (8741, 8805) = 2.08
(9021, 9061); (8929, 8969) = 1.54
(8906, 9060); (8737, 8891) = 1.49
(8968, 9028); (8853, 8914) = 1.87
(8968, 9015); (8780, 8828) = 2.08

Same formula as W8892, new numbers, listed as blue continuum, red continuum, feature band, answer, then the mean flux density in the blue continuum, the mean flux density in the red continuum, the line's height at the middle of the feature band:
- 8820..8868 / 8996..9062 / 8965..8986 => 6.0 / 10.2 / 19.8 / 17.1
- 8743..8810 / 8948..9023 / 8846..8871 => 5.5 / 10.6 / 16.8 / 13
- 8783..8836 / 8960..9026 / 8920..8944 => 7.6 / 10.5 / 17.8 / 15.4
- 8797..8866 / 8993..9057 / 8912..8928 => 4.4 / 10.2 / 20.2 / 14.8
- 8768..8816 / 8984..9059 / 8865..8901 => 9.1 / 10.4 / 19.2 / 13.9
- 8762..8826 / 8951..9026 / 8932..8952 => 6.6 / 10.4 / 16.9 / 15.3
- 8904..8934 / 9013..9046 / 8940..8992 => 6.5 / 10.5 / 16.3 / 13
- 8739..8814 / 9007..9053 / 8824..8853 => 4.8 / 10.5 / 17.3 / 12.2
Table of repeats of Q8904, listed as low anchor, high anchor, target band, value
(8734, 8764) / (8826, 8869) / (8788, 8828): 0.01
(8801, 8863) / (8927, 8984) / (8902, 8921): 0.03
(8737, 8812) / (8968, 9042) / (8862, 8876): 0.32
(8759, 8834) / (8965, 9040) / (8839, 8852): 0.24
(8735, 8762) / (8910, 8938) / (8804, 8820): 0.05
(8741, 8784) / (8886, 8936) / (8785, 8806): -0.06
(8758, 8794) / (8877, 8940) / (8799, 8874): 0.03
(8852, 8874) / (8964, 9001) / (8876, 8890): 0.04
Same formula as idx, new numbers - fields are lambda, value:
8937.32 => 10.81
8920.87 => 11.97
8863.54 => 9.831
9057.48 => 10.53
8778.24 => 9.069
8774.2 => 10.18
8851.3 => 8.864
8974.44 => 10.62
